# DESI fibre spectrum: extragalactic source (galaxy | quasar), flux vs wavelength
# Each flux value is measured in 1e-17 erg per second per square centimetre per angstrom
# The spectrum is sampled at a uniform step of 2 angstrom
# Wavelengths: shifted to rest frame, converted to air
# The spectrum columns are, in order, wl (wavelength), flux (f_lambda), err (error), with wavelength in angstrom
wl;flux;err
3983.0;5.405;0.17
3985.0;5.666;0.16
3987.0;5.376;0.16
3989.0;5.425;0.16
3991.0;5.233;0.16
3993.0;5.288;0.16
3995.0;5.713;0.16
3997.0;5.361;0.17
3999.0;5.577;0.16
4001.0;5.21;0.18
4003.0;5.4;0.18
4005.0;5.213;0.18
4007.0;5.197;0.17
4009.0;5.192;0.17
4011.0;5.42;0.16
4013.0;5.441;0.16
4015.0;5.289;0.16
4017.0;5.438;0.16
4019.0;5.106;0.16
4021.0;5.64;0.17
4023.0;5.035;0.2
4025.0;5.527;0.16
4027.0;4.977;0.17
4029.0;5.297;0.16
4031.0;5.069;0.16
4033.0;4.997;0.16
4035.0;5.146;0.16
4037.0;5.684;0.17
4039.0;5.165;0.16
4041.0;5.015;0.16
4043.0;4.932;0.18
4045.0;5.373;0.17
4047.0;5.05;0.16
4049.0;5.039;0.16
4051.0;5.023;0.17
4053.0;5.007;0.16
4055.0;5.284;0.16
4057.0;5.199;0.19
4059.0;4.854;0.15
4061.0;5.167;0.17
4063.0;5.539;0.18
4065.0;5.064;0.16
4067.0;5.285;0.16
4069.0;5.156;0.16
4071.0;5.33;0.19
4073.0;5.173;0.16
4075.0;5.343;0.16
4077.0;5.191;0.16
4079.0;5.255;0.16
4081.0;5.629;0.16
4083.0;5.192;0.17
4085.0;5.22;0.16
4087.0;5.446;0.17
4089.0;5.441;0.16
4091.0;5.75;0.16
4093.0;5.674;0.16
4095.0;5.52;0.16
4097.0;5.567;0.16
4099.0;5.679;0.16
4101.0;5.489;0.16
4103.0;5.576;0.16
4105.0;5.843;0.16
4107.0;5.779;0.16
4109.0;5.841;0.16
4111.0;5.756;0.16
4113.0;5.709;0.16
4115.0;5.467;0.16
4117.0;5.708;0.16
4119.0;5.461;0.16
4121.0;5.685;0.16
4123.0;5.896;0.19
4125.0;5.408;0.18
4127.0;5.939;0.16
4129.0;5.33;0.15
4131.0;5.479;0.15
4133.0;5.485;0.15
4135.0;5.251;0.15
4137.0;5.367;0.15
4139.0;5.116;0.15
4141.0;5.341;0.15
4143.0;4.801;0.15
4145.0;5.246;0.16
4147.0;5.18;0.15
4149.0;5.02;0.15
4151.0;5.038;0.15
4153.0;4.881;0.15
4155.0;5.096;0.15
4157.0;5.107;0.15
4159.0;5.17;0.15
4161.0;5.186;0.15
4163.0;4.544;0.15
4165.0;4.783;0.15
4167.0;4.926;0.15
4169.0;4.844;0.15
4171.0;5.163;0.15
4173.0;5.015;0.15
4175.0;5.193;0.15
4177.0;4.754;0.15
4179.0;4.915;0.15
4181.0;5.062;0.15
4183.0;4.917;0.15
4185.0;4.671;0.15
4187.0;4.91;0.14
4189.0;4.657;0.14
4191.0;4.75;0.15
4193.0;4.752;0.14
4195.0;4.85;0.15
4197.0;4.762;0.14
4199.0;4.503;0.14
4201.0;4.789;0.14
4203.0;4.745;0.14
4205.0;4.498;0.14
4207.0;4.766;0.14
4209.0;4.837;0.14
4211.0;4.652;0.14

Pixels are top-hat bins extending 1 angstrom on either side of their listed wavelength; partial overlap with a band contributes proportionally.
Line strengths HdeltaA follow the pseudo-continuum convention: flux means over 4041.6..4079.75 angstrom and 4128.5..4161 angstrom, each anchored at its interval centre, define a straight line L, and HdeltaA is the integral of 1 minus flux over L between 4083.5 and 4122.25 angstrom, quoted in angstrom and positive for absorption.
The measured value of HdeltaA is -3.2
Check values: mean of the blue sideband 5.17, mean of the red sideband 5.18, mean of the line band 5.61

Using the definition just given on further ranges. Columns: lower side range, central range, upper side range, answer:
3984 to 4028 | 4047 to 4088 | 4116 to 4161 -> 0.9 angstrom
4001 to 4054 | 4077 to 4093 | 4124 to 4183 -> -0.8 angstrom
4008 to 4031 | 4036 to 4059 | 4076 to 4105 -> 1.0 angstrom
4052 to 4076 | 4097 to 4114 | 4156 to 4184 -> -2.0 angstrom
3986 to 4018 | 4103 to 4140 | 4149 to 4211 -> -4.1 angstrom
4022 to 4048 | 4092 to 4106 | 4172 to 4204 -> -1.6 angstrom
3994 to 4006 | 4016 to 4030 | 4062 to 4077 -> 0.2 angstrom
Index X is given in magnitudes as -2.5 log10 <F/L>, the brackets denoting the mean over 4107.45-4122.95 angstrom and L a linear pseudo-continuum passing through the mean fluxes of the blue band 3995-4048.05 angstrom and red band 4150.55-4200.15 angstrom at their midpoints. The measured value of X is -0.13 mag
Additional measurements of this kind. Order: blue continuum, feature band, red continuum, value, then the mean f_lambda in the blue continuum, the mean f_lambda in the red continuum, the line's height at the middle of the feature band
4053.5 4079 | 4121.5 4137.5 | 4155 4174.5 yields -0.10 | 5.21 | 4.98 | 5.07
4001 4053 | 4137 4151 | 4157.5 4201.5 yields -0.04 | 5.22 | 4.87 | 4.95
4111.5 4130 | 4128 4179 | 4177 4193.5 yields 0.03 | 5.63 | 4.83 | 5.22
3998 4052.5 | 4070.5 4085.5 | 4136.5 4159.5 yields -0.02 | 5.24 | 5.11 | 5.18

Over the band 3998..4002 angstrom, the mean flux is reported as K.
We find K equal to 5.39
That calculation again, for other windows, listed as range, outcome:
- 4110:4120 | 5.62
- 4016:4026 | 5.35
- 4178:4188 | 4.9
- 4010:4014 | 5.43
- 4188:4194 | 4.72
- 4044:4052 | 5.12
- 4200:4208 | 4.7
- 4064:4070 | 5.17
